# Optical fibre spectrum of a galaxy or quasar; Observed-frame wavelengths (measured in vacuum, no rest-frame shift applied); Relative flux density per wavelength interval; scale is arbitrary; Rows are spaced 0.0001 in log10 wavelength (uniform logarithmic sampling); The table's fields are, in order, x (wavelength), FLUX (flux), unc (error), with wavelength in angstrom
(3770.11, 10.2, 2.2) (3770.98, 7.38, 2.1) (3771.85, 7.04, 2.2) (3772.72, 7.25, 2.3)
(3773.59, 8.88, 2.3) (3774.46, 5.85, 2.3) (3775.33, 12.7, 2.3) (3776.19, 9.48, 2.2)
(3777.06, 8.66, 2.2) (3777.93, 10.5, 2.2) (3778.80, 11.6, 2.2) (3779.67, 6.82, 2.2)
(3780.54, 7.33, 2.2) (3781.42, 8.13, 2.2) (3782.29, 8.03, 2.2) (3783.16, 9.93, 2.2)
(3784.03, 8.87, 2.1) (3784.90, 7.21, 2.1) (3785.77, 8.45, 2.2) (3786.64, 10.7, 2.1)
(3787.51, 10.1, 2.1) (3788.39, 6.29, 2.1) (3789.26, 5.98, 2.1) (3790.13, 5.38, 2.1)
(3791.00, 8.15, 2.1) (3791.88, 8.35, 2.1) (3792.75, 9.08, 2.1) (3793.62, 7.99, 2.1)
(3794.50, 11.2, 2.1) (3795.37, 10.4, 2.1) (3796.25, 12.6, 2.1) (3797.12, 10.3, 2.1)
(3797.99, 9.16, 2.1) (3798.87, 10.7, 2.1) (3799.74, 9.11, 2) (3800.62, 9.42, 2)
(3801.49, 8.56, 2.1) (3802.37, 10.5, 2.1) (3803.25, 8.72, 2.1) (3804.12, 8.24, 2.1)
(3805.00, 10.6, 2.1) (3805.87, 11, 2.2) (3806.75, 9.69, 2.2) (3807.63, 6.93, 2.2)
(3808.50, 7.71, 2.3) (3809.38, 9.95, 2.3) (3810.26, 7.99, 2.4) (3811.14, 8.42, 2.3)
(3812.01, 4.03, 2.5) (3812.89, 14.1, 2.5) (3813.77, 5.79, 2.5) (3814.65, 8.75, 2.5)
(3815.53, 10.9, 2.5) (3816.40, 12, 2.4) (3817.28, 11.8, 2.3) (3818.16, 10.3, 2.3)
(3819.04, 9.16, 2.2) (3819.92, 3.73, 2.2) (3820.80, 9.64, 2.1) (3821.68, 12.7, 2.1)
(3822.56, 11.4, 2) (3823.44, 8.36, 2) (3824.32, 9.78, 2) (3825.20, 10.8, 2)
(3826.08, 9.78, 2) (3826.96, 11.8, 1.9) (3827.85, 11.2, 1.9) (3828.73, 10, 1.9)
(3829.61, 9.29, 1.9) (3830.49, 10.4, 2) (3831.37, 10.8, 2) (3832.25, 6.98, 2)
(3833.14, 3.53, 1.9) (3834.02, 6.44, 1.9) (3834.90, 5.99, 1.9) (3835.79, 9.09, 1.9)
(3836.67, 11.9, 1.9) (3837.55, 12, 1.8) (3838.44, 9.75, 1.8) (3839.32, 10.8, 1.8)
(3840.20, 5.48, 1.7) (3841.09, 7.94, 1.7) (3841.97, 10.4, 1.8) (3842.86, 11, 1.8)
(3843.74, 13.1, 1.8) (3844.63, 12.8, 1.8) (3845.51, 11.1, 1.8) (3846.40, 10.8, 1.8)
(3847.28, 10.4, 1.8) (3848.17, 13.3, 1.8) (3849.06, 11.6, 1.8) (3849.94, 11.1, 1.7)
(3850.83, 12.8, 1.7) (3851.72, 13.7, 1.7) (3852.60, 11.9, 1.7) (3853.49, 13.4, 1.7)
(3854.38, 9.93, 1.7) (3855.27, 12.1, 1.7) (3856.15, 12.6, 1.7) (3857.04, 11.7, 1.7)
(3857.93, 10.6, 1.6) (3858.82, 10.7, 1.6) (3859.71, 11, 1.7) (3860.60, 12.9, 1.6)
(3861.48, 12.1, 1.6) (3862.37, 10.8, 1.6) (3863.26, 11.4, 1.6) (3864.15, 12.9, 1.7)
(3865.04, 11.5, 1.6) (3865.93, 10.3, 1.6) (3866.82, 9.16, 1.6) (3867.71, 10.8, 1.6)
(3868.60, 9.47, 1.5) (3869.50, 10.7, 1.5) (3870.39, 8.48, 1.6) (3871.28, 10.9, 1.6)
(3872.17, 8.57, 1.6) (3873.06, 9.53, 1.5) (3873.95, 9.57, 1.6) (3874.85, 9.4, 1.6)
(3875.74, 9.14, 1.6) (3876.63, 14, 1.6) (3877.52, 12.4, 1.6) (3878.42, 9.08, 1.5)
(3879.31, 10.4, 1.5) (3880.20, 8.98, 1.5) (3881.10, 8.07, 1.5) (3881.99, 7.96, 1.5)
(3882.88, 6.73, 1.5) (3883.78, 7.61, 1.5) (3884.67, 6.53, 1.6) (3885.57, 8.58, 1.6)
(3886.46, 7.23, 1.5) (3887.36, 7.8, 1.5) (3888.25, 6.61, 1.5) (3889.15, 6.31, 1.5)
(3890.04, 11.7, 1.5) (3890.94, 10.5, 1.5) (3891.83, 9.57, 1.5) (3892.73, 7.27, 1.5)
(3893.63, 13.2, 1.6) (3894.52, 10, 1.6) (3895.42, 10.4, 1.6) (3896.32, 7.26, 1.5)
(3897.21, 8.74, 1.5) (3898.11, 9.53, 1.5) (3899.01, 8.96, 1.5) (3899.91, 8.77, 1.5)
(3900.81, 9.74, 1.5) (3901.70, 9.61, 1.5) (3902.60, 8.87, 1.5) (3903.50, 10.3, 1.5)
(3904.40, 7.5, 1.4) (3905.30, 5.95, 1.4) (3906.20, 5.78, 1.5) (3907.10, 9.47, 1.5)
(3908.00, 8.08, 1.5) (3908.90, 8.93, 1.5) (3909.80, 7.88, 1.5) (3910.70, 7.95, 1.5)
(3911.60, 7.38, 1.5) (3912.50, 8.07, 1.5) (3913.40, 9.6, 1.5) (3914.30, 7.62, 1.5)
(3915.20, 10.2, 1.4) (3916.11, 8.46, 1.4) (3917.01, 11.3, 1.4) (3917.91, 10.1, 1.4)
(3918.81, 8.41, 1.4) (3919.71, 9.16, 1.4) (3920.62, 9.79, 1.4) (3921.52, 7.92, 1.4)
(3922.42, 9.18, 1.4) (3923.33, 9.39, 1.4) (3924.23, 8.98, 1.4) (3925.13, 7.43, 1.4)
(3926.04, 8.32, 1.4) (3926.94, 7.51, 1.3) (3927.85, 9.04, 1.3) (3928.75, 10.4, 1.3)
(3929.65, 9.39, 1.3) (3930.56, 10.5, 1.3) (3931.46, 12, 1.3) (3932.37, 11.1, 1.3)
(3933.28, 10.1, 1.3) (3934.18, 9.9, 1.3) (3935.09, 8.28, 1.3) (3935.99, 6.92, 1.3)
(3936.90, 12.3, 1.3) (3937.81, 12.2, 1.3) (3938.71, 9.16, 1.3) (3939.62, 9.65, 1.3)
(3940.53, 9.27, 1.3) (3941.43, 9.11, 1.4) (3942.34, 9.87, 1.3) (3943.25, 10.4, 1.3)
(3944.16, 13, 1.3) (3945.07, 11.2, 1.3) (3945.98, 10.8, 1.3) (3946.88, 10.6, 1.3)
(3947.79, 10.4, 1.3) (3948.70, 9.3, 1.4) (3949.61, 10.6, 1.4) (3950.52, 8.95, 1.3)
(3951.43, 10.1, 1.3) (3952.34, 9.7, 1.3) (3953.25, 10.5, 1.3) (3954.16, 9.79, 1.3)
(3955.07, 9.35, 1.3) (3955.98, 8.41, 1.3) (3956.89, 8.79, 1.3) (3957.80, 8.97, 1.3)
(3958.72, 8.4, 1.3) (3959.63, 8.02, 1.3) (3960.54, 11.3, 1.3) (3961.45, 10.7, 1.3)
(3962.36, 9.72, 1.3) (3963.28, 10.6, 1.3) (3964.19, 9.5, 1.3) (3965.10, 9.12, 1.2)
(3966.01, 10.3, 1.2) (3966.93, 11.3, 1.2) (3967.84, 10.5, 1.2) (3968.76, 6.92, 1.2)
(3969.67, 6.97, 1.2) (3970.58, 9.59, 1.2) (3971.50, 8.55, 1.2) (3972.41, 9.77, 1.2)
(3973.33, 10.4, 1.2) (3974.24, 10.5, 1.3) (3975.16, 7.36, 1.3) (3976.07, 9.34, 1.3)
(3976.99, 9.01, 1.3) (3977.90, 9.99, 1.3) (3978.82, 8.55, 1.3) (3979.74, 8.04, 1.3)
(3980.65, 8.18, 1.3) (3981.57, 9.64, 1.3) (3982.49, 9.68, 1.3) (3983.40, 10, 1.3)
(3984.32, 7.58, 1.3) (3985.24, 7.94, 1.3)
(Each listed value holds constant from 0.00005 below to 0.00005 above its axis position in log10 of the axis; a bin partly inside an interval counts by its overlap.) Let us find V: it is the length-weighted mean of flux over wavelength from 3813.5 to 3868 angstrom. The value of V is 10.4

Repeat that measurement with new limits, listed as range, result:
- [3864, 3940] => 9.21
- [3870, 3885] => 9.28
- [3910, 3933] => 9.16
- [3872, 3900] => 9.08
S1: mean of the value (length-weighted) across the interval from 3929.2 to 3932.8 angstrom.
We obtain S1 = 10.7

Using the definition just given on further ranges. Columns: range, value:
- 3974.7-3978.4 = 8.92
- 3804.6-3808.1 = 9.54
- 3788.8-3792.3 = 6.96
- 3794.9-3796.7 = 11.5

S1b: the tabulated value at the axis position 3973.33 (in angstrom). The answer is 10.4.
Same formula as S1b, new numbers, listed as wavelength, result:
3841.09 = 7.94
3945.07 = 11.2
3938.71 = 9.16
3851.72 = 13.7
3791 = 8.15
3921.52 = 7.92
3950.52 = 8.95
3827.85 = 11.2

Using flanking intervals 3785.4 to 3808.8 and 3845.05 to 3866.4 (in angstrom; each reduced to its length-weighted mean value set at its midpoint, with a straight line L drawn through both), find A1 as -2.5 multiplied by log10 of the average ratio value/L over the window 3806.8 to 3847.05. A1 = 0.10 mag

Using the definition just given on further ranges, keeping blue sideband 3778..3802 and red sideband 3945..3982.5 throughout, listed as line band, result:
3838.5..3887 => -0.15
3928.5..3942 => -0.07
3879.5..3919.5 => 0.08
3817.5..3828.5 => -0.10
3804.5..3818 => -0.04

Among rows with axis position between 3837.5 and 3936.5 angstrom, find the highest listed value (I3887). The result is 14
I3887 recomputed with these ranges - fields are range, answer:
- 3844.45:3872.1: 13.7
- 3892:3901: 13.2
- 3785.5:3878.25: 14.1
